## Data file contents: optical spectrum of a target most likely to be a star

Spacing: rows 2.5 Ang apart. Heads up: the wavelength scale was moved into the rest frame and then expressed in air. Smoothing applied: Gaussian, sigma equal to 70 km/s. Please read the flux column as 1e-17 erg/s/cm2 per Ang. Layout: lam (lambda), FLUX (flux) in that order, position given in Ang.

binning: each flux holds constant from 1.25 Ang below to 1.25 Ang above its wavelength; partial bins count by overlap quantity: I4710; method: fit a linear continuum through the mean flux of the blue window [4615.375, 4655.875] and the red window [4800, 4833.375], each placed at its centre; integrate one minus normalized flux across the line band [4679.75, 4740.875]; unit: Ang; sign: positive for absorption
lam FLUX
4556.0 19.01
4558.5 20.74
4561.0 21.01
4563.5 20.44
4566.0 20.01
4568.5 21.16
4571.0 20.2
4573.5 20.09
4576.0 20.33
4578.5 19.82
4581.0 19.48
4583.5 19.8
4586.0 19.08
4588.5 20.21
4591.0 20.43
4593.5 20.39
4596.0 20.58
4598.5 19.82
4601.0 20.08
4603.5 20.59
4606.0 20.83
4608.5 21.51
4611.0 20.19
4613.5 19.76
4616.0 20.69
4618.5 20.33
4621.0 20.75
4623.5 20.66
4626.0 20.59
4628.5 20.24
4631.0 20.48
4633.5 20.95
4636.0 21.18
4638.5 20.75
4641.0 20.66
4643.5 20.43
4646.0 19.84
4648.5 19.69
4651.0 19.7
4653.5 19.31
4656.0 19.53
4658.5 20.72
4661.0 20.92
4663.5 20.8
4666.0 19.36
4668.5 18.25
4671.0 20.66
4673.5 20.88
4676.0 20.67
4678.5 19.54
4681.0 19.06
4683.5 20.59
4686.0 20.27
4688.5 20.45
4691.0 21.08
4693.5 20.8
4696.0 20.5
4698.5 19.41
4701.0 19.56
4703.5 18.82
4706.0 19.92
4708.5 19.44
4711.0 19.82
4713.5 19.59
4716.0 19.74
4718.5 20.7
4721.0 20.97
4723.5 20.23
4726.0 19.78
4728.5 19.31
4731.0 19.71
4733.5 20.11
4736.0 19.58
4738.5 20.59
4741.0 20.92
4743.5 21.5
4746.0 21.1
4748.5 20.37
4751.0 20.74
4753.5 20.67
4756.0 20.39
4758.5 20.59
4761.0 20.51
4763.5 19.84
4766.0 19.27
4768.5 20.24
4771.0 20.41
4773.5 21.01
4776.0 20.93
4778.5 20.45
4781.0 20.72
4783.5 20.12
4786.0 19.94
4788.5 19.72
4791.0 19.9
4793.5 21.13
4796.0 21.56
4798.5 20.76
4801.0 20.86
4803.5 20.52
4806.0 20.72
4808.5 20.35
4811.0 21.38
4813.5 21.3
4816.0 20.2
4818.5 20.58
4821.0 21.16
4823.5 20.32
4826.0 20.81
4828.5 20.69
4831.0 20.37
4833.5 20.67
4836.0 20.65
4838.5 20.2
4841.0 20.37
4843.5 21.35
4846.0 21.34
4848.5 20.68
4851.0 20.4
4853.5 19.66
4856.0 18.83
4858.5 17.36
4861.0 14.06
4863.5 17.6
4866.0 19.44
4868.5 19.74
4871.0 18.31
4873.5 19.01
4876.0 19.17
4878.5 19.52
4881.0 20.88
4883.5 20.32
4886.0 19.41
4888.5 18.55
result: 1.5 Ang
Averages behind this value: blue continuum 20.4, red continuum 20.7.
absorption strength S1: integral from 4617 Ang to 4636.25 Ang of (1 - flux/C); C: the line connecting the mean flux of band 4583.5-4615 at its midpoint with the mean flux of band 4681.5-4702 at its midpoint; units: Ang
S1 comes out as -0.3 Ang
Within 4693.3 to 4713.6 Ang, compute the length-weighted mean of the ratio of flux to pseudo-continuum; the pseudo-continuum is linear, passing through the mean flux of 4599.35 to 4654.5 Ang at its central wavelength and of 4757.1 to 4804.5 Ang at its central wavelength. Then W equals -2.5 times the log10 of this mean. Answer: 0.04 mag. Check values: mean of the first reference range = 20.4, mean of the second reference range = 20.4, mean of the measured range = 19.7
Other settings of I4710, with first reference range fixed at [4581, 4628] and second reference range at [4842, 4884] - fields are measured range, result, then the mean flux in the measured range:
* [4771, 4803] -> -1.6 Ang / 20.6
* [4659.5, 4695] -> -0.4 Ang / 20.2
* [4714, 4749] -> -0.9 Ang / 20.3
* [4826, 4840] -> -0.8 Ang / 20.5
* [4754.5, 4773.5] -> -0.6 Ang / 20.2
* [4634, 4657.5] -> 0.0 Ang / 20.2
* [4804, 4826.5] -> -1.5 Ang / 20.7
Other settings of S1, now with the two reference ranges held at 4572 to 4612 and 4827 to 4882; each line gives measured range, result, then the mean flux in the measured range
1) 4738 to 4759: -1.0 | 20.8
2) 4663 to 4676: 0.0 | 20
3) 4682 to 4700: -0.4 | 20.4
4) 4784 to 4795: -0.3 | 20.2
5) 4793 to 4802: -0.6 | 21.1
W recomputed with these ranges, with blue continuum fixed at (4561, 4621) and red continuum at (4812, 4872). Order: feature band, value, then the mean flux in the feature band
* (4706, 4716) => 0.02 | 19.7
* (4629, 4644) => -0.03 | 20.7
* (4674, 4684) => 0.01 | 20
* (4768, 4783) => -0.04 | 20.6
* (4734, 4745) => -0.03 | 20.6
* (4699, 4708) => 0.04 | 19.4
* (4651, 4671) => 0.01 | 19.9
